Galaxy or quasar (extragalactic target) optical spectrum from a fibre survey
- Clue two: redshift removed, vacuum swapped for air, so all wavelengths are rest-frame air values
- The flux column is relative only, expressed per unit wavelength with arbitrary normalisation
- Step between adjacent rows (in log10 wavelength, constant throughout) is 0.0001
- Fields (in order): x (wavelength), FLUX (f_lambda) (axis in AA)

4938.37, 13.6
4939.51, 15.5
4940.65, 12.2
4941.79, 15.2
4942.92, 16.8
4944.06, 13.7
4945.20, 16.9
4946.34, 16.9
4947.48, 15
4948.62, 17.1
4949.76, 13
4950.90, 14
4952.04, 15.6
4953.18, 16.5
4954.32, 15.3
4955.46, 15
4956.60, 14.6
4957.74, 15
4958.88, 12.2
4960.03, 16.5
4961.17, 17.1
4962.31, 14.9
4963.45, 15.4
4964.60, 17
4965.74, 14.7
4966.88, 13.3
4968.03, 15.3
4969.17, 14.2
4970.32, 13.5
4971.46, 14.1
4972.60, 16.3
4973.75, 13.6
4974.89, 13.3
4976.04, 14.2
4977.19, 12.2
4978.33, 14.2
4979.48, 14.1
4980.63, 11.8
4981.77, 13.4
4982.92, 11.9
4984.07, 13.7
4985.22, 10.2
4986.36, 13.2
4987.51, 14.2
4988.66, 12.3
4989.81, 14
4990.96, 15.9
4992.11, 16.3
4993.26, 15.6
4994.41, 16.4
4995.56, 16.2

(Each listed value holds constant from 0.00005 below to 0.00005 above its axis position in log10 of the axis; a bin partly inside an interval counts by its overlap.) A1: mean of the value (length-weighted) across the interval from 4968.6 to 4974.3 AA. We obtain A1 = 14.3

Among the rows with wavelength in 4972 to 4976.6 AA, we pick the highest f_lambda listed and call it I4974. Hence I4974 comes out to 16.3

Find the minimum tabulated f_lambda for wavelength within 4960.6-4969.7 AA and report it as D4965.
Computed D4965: 13.3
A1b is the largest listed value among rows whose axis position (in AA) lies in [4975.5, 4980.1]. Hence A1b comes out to 14.2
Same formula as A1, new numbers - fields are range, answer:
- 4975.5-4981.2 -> 13.3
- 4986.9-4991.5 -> 14.1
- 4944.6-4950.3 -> 15.8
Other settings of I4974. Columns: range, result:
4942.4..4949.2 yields 17.1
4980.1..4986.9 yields 13.7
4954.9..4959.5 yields 15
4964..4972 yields 17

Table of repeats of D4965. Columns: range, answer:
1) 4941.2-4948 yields 13.7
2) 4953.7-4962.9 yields 12.2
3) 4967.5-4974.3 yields 13.5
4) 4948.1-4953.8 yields 13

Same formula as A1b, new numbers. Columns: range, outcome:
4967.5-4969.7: 15.3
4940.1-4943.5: 16.8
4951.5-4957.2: 16.5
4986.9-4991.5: 15.9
